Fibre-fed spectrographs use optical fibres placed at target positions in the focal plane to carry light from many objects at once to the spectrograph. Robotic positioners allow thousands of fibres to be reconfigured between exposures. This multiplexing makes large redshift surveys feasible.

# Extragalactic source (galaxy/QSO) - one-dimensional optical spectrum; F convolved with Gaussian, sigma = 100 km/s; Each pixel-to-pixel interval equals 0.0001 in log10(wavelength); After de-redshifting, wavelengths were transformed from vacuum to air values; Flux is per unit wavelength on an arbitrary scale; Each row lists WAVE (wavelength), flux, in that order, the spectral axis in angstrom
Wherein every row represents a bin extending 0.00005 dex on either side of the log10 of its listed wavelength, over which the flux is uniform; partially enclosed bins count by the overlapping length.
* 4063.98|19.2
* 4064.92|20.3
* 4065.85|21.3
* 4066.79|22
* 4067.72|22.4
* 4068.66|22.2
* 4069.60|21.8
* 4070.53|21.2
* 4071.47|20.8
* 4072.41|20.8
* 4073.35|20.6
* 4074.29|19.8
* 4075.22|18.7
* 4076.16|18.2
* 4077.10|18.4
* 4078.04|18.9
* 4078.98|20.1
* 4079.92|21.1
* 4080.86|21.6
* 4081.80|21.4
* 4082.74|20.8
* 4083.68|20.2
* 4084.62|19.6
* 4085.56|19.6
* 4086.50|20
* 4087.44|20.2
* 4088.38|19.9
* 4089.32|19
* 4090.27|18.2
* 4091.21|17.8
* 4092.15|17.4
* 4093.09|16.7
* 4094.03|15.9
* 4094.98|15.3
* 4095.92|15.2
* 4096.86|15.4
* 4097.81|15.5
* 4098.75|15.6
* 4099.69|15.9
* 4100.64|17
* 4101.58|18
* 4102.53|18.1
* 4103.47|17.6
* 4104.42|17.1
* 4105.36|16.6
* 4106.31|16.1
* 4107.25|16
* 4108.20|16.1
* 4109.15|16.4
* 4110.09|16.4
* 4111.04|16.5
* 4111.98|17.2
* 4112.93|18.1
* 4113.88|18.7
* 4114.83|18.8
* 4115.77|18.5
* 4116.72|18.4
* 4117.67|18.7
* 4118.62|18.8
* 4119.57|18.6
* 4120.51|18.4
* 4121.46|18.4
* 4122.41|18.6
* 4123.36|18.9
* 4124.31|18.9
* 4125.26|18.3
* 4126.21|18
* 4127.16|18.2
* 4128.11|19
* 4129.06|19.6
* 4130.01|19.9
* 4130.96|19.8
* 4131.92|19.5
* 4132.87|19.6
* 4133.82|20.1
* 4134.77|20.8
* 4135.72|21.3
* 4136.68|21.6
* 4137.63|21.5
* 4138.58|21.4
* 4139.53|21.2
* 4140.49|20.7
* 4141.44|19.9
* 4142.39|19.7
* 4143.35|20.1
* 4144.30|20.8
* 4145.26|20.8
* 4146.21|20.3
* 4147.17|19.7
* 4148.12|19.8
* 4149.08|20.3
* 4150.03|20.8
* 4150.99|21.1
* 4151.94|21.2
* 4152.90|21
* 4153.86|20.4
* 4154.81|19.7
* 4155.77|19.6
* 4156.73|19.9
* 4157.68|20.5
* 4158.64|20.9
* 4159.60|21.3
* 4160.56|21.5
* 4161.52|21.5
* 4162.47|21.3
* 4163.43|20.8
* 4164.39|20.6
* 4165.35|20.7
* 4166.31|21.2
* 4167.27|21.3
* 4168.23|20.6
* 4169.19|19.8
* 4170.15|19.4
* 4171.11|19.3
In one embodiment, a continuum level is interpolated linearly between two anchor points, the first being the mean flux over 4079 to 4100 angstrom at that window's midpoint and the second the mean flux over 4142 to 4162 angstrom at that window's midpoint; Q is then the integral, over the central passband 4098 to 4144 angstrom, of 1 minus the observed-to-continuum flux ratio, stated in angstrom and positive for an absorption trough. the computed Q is 2.1 angstrom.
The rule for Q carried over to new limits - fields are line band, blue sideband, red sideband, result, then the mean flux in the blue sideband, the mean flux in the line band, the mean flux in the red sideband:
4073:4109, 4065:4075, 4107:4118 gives 2.4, 21.2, 18.1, 17.5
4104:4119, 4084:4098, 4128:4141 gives 1.3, 17.8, 17.4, 20.5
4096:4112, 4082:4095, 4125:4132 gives 2.0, 18.8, 16.5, 19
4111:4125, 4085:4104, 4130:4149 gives 0.4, 17.4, 18.4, 20.4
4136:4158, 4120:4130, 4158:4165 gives -0.4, 18.7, 20.5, 21.1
